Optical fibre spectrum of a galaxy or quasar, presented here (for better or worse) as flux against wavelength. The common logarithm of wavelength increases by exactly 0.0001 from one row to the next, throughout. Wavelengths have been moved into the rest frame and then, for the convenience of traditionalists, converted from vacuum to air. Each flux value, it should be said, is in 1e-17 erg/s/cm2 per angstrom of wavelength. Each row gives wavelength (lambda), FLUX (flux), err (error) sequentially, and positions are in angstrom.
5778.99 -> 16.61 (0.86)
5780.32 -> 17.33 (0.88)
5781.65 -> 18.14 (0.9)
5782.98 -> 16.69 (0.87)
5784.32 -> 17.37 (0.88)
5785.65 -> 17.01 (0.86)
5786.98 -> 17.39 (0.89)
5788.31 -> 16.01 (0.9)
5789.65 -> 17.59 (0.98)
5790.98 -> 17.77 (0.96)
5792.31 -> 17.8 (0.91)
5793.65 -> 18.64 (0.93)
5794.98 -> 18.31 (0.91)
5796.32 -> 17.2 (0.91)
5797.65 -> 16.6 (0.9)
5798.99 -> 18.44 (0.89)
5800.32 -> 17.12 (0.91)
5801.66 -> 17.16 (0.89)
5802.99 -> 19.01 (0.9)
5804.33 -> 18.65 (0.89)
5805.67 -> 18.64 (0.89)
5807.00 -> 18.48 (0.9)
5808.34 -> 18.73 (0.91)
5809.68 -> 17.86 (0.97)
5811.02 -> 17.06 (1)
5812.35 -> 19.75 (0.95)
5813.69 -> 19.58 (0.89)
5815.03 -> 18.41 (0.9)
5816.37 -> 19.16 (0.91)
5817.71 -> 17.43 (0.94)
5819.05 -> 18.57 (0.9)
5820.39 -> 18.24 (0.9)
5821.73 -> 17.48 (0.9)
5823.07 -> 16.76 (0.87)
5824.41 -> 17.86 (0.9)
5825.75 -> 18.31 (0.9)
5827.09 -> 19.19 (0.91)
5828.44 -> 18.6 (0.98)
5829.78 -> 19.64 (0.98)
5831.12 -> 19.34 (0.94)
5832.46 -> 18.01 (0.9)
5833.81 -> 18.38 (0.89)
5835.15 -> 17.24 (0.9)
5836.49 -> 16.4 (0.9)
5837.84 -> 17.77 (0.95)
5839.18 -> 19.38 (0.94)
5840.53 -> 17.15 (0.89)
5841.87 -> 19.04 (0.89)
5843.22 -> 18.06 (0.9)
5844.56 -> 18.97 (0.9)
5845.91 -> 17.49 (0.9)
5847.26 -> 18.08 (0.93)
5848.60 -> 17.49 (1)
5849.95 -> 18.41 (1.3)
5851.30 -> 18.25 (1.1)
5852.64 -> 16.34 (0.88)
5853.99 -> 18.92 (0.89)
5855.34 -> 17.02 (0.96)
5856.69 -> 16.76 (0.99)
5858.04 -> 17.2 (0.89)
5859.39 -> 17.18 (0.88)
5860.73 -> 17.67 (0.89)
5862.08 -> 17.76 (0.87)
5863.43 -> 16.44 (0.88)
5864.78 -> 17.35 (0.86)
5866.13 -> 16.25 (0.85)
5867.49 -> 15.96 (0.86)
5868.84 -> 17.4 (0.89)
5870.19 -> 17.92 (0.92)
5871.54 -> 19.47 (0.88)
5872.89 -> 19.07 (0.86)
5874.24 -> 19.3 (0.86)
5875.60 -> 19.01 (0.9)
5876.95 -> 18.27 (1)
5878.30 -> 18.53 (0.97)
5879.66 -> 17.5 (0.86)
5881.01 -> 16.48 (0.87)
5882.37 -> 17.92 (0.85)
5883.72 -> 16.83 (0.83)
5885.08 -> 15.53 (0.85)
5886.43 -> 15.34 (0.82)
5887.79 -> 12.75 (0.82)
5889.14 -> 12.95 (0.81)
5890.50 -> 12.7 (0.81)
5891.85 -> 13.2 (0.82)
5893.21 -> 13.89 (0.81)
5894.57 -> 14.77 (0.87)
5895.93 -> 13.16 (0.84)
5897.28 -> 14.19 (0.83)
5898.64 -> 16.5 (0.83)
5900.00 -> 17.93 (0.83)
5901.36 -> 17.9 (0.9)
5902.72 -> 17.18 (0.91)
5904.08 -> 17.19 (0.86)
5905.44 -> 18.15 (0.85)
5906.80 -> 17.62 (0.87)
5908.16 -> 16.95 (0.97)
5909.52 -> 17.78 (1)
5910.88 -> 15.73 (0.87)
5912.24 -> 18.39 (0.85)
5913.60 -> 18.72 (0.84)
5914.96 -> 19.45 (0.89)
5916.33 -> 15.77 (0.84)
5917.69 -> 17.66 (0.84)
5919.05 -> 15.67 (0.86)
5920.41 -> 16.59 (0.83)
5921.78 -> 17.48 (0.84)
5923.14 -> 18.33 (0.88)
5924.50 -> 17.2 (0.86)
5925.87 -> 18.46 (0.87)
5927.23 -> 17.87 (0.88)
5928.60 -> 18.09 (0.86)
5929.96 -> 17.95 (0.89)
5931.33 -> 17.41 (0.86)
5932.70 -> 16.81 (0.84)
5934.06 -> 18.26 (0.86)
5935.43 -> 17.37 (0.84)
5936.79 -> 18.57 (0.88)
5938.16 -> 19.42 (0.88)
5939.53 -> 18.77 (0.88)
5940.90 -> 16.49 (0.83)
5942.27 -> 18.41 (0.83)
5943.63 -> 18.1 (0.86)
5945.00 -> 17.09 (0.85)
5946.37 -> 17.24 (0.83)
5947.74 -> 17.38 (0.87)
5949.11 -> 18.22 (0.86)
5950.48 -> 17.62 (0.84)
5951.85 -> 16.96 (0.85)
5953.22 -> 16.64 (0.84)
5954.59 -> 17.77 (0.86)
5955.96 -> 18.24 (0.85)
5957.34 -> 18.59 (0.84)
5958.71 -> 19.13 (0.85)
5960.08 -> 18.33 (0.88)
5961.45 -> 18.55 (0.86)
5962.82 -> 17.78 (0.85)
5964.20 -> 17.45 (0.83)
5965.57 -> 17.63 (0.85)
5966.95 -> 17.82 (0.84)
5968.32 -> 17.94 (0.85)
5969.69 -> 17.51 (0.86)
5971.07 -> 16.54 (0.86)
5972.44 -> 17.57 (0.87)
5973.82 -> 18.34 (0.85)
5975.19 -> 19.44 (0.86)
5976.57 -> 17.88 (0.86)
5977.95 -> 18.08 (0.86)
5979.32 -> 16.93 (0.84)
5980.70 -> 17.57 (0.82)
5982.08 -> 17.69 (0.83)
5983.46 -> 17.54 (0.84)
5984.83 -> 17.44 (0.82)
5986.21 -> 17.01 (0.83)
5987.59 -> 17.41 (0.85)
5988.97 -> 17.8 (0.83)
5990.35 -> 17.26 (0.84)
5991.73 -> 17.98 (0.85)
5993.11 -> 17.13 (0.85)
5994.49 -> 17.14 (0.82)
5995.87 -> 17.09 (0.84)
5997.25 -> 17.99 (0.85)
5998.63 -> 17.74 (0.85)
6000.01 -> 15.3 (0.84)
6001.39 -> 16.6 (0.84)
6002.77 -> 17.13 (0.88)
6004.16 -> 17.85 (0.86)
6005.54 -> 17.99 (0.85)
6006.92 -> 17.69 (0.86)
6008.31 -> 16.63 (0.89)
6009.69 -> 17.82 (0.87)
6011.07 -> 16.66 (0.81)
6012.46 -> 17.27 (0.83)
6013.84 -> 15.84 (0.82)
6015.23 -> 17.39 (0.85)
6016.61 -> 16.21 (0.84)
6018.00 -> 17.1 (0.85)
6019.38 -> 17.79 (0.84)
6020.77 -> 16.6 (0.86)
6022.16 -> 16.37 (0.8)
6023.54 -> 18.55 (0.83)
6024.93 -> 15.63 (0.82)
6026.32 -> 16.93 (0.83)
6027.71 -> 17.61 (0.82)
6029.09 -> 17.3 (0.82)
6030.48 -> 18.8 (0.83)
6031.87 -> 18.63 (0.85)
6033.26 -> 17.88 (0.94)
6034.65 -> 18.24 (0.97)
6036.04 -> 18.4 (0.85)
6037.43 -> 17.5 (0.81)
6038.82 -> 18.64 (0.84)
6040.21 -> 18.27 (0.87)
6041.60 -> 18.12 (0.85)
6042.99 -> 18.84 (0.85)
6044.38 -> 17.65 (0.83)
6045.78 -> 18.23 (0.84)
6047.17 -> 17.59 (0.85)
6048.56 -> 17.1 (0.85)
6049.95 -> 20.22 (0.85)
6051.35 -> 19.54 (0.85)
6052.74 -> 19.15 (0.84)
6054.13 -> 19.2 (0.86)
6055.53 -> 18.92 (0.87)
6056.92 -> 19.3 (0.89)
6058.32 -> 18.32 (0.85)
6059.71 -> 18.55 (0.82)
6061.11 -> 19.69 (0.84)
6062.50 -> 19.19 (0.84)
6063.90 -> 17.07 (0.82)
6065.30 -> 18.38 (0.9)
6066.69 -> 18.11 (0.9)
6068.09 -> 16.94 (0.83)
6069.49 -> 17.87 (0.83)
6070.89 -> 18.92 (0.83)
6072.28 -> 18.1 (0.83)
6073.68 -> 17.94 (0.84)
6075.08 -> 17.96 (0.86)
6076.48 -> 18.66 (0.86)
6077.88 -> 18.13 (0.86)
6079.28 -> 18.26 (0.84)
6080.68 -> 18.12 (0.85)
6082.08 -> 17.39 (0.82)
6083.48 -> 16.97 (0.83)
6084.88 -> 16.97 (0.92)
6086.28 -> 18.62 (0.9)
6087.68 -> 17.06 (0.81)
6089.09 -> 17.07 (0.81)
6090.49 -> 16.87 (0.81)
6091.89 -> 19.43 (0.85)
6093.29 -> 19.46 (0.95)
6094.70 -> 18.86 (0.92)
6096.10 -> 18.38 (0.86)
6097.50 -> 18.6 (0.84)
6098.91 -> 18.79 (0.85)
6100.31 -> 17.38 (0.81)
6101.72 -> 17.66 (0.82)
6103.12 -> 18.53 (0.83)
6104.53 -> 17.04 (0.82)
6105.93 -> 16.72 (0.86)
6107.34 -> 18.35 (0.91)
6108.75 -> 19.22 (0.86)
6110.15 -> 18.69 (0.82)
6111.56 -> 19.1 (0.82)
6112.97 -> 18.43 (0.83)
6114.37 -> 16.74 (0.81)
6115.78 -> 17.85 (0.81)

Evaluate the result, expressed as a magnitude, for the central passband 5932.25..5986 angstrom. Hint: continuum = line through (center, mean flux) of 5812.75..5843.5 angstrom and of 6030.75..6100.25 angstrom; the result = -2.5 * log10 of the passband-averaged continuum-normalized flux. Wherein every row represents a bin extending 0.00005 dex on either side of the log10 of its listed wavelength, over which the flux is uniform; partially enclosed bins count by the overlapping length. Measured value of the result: 0.027 mag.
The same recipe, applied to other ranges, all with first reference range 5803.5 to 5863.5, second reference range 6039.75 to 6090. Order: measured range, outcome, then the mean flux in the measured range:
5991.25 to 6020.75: 0.06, 17.1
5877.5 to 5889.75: 0.13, 16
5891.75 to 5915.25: 0.09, 16.6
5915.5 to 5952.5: 0.03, 17.6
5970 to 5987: 0.03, 17.7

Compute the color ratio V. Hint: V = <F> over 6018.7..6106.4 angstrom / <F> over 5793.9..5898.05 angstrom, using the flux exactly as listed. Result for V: 1.0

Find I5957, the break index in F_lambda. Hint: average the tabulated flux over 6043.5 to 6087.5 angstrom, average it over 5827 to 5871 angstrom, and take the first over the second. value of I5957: 1.0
